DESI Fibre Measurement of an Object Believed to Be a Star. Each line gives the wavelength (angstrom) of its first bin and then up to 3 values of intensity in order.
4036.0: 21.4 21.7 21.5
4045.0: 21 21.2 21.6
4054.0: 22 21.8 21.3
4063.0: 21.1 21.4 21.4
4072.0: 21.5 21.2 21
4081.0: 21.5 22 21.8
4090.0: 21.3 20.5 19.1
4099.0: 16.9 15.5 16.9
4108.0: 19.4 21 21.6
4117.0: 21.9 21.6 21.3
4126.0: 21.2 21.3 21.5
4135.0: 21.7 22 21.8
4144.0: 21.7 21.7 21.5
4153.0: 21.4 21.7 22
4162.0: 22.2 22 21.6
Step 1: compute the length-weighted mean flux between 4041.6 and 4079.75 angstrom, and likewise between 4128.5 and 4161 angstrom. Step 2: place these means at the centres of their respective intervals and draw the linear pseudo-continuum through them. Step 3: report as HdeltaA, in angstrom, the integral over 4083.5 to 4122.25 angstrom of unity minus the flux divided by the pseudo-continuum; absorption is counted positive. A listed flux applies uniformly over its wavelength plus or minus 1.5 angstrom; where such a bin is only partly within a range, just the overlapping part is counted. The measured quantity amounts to 2.9 angstrom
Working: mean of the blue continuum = 21.4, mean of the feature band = 19.9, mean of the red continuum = 21.7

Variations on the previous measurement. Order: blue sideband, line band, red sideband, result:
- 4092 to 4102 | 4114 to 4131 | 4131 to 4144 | -0.9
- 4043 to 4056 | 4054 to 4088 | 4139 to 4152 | 0.1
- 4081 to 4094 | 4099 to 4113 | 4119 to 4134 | 2.1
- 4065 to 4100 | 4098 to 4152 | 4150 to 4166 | 2.0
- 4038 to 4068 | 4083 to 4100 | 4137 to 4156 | 1.0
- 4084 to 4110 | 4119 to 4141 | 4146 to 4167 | -1.0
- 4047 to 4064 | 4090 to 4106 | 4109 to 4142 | 2.5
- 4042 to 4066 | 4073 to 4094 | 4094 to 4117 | -1.5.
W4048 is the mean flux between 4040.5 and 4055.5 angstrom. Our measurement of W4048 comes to 21.5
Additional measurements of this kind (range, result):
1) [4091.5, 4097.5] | 19.8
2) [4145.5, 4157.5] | 21.6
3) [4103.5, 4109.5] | 18.1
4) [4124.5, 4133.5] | 21.3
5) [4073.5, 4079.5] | 21.1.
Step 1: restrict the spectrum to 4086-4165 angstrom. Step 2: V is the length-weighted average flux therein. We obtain 20.8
